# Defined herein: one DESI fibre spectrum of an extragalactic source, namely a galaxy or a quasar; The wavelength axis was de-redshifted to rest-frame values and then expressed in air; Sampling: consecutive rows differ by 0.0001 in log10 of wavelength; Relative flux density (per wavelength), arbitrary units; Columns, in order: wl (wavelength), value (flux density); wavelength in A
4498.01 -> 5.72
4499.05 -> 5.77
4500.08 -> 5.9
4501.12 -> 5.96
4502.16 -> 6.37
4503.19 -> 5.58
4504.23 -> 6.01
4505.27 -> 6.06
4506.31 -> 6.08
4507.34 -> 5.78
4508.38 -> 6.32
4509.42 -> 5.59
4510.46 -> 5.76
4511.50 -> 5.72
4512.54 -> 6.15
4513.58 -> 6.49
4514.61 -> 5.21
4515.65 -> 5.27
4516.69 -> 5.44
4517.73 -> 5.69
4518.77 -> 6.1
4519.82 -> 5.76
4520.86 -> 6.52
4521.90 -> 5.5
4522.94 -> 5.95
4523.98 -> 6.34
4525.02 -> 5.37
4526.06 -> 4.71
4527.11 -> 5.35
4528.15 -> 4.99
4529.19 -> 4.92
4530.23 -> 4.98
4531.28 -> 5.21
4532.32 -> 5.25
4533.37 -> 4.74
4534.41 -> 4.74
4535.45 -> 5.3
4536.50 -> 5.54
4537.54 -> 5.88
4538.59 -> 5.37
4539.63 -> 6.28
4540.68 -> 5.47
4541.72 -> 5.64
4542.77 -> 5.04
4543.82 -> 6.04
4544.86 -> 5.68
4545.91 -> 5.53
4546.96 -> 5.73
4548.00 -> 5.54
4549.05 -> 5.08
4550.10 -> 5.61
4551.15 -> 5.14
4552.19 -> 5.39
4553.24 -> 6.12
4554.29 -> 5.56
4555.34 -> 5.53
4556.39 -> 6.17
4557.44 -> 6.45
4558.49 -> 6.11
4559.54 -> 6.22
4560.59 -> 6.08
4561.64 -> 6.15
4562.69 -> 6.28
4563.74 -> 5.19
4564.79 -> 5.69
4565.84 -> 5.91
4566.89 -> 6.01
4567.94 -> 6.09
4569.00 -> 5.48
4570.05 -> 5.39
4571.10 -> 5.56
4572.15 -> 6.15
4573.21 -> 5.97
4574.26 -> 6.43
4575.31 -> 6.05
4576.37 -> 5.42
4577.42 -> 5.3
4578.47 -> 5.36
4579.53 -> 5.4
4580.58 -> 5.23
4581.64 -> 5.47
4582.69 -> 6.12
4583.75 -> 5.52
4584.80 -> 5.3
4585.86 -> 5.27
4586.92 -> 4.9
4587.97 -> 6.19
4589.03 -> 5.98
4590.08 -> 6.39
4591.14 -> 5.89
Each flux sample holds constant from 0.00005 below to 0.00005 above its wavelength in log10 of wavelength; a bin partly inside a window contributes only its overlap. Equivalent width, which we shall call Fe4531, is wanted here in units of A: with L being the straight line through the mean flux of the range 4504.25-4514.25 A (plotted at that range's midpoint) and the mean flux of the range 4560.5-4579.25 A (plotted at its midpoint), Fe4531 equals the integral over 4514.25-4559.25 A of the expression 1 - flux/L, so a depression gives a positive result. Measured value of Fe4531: 2.69 A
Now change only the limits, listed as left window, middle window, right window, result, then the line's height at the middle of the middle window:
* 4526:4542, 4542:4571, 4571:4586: -1.5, 5.47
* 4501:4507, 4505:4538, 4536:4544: 1.4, 5.83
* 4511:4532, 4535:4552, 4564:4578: 0.4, 5.68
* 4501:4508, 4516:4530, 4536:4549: 0.6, 5.81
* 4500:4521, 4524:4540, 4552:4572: 1.7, 5.88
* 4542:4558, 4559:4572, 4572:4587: -0.5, 5.62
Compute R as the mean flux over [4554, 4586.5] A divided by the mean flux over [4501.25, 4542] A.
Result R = 1.02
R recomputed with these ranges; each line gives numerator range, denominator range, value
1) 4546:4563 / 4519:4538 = 1.08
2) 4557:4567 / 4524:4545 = 1.12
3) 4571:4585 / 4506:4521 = 0.97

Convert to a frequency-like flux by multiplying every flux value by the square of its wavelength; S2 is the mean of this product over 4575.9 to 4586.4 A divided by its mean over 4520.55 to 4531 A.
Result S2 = 1.03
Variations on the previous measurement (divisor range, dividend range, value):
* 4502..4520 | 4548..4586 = 1.00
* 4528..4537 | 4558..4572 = 1.17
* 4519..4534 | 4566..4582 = 1.08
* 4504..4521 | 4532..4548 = 0.95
